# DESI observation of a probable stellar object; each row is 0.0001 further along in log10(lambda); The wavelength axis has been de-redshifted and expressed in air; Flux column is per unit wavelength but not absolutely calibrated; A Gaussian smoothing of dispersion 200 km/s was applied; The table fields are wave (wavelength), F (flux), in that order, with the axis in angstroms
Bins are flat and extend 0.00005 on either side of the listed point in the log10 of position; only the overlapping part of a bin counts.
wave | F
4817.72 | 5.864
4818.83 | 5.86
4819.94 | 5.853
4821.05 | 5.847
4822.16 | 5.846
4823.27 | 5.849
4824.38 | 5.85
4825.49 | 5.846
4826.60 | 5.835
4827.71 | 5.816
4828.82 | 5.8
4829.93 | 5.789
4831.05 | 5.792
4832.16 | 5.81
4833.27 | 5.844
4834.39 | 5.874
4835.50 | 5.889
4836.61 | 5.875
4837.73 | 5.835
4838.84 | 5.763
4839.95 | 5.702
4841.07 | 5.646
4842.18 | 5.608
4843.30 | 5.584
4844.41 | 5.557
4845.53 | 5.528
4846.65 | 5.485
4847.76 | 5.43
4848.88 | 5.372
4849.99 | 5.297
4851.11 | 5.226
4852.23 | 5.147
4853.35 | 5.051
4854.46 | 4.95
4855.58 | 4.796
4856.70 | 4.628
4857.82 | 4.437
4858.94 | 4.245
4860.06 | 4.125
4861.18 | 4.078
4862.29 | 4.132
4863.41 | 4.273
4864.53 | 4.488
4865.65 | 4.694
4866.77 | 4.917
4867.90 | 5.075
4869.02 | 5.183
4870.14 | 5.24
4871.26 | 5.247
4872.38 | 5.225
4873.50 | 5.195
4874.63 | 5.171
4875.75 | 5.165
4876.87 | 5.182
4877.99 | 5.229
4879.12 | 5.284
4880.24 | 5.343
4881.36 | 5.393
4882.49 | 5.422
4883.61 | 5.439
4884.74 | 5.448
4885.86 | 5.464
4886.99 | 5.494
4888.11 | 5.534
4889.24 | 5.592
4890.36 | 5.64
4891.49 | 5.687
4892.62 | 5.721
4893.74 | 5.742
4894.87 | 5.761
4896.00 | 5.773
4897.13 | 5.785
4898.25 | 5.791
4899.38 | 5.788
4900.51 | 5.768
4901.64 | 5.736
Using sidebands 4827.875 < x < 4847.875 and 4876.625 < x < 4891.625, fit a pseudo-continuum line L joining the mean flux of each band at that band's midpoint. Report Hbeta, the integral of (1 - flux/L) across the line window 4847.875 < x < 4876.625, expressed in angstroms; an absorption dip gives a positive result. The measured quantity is 3.6 angstroms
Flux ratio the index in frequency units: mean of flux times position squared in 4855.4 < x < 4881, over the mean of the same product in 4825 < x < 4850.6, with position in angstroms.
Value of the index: 0.86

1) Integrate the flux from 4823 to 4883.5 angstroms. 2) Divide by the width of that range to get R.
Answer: 5.28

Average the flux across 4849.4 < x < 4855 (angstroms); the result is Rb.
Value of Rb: 5.14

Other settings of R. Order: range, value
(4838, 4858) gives 5.31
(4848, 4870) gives 4.76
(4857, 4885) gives 4.94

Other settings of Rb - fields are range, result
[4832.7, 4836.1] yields 5.87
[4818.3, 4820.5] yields 5.86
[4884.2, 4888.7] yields 5.49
